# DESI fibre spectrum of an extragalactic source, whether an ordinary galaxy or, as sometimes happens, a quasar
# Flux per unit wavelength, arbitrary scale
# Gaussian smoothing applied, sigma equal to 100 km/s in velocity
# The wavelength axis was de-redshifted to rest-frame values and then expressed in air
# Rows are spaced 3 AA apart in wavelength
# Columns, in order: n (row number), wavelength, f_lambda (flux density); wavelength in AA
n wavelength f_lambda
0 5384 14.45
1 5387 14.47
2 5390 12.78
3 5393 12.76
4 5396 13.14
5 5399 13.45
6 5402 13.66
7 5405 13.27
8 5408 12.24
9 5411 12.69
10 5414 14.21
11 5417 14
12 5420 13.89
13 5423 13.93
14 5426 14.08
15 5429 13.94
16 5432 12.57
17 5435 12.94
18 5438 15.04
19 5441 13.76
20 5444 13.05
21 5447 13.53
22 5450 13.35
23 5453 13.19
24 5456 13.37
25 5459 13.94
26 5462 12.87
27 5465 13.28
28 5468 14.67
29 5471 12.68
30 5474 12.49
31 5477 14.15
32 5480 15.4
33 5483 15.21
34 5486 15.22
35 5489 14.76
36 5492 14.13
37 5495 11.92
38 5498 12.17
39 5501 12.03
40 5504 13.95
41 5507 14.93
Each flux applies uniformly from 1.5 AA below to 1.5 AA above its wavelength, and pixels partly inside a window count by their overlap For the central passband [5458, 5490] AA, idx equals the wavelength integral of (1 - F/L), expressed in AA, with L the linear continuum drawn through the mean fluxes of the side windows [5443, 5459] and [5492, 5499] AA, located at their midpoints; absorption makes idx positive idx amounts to -2.86 AA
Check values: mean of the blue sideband 13.4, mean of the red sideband 12.5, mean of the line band 14.1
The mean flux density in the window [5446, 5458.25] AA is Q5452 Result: 13.4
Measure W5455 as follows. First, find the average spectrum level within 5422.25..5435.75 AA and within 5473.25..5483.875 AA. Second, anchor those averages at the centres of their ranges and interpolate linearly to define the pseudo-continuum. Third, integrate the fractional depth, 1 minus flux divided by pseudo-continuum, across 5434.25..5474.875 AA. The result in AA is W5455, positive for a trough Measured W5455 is 1.4 AA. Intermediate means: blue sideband 13.5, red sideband 14.4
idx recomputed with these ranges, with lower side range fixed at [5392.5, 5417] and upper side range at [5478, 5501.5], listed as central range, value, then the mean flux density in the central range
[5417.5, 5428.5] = -0.47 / 14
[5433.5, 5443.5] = -0.23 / 13.8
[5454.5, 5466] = 0.28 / 13.4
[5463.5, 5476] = 0.42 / 13.3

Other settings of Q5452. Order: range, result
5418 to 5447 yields 13.7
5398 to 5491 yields 13.7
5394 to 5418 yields 13.3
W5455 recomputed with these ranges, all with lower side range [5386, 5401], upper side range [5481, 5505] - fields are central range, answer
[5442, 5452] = 0.1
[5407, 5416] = 0.2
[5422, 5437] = -0.1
